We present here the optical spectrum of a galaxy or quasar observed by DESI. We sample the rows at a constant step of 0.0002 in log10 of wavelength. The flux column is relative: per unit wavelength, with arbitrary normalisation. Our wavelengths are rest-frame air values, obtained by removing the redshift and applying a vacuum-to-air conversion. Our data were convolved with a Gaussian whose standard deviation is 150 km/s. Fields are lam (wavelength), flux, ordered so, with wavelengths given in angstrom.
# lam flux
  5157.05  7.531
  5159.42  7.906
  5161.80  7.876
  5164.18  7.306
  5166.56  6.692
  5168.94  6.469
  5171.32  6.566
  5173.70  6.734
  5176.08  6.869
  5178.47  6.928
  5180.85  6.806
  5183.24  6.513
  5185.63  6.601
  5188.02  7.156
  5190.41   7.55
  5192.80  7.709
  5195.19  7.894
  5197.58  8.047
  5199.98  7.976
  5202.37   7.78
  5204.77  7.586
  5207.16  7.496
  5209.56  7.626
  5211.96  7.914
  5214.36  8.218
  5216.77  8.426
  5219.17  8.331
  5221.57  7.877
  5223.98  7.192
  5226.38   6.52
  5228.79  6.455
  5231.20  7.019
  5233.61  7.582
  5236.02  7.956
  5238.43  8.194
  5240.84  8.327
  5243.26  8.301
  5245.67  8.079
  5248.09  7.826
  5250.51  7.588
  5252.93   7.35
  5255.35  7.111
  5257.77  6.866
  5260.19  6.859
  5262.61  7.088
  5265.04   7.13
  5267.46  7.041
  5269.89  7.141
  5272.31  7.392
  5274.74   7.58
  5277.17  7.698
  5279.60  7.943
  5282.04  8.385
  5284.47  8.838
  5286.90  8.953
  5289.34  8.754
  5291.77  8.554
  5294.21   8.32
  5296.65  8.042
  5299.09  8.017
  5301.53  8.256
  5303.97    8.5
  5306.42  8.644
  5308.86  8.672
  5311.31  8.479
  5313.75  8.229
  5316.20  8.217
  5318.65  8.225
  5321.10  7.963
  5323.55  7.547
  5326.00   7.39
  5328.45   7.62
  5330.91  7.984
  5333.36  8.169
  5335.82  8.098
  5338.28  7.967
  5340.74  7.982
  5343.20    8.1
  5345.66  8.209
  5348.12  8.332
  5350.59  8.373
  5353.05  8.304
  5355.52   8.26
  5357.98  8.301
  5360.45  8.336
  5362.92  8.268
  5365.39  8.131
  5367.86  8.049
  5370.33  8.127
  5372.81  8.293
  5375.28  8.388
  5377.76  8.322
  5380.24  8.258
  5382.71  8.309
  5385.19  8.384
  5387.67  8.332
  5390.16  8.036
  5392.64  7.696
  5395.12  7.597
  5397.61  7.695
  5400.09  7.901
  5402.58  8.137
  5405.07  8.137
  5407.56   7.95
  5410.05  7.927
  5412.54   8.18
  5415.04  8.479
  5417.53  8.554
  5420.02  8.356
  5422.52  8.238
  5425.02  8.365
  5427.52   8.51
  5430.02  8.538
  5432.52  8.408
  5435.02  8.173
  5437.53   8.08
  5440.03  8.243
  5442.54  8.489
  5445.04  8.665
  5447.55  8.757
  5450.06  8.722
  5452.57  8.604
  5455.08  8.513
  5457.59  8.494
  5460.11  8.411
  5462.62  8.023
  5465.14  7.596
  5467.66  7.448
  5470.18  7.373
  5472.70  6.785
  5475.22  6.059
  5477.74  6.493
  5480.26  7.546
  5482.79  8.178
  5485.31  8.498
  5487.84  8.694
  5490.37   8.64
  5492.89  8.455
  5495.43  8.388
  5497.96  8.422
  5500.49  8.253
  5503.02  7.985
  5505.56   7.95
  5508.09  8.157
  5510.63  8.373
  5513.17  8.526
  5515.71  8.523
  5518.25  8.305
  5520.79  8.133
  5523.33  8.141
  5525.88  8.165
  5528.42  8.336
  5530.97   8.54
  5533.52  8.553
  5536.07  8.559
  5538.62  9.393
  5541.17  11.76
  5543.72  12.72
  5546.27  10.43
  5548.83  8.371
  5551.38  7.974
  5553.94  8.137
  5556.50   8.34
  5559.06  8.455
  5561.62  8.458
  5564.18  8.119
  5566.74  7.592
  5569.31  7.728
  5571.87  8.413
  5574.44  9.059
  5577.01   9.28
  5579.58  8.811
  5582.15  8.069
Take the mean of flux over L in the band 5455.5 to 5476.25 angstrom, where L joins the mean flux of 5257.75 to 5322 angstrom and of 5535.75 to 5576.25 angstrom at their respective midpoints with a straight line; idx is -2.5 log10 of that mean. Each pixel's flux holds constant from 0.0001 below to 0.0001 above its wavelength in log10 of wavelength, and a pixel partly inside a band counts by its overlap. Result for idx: 0.144 mag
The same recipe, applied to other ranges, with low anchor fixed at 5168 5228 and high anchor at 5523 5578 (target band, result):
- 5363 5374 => -0.009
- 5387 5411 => 0.039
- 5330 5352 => -0.021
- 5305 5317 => -0.079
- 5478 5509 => 0.052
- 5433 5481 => 0.070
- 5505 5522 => 0.051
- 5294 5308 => -0.066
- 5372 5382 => -0.025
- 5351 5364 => -0.033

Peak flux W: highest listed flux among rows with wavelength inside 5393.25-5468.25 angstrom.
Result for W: 8.757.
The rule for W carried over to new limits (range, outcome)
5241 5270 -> 8.301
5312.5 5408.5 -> 8.388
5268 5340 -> 8.953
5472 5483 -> 8.178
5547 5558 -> 8.371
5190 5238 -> 8.426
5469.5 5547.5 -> 12.72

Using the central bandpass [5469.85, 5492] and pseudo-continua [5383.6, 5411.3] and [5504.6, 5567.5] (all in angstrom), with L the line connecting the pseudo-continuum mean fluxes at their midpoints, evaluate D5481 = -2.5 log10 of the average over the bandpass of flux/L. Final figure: 0.11 mag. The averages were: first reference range 7.98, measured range 7.61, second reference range 8.73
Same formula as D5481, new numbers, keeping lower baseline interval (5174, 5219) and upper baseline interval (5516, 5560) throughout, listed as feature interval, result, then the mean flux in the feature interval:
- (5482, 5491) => 0.03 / 8.51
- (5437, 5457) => 0.01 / 8.53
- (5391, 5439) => 0.04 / 8.15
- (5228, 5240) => 0.02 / 7.5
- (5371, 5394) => 0.01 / 8.22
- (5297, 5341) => -0.01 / 8.11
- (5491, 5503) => 0.05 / 8.36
